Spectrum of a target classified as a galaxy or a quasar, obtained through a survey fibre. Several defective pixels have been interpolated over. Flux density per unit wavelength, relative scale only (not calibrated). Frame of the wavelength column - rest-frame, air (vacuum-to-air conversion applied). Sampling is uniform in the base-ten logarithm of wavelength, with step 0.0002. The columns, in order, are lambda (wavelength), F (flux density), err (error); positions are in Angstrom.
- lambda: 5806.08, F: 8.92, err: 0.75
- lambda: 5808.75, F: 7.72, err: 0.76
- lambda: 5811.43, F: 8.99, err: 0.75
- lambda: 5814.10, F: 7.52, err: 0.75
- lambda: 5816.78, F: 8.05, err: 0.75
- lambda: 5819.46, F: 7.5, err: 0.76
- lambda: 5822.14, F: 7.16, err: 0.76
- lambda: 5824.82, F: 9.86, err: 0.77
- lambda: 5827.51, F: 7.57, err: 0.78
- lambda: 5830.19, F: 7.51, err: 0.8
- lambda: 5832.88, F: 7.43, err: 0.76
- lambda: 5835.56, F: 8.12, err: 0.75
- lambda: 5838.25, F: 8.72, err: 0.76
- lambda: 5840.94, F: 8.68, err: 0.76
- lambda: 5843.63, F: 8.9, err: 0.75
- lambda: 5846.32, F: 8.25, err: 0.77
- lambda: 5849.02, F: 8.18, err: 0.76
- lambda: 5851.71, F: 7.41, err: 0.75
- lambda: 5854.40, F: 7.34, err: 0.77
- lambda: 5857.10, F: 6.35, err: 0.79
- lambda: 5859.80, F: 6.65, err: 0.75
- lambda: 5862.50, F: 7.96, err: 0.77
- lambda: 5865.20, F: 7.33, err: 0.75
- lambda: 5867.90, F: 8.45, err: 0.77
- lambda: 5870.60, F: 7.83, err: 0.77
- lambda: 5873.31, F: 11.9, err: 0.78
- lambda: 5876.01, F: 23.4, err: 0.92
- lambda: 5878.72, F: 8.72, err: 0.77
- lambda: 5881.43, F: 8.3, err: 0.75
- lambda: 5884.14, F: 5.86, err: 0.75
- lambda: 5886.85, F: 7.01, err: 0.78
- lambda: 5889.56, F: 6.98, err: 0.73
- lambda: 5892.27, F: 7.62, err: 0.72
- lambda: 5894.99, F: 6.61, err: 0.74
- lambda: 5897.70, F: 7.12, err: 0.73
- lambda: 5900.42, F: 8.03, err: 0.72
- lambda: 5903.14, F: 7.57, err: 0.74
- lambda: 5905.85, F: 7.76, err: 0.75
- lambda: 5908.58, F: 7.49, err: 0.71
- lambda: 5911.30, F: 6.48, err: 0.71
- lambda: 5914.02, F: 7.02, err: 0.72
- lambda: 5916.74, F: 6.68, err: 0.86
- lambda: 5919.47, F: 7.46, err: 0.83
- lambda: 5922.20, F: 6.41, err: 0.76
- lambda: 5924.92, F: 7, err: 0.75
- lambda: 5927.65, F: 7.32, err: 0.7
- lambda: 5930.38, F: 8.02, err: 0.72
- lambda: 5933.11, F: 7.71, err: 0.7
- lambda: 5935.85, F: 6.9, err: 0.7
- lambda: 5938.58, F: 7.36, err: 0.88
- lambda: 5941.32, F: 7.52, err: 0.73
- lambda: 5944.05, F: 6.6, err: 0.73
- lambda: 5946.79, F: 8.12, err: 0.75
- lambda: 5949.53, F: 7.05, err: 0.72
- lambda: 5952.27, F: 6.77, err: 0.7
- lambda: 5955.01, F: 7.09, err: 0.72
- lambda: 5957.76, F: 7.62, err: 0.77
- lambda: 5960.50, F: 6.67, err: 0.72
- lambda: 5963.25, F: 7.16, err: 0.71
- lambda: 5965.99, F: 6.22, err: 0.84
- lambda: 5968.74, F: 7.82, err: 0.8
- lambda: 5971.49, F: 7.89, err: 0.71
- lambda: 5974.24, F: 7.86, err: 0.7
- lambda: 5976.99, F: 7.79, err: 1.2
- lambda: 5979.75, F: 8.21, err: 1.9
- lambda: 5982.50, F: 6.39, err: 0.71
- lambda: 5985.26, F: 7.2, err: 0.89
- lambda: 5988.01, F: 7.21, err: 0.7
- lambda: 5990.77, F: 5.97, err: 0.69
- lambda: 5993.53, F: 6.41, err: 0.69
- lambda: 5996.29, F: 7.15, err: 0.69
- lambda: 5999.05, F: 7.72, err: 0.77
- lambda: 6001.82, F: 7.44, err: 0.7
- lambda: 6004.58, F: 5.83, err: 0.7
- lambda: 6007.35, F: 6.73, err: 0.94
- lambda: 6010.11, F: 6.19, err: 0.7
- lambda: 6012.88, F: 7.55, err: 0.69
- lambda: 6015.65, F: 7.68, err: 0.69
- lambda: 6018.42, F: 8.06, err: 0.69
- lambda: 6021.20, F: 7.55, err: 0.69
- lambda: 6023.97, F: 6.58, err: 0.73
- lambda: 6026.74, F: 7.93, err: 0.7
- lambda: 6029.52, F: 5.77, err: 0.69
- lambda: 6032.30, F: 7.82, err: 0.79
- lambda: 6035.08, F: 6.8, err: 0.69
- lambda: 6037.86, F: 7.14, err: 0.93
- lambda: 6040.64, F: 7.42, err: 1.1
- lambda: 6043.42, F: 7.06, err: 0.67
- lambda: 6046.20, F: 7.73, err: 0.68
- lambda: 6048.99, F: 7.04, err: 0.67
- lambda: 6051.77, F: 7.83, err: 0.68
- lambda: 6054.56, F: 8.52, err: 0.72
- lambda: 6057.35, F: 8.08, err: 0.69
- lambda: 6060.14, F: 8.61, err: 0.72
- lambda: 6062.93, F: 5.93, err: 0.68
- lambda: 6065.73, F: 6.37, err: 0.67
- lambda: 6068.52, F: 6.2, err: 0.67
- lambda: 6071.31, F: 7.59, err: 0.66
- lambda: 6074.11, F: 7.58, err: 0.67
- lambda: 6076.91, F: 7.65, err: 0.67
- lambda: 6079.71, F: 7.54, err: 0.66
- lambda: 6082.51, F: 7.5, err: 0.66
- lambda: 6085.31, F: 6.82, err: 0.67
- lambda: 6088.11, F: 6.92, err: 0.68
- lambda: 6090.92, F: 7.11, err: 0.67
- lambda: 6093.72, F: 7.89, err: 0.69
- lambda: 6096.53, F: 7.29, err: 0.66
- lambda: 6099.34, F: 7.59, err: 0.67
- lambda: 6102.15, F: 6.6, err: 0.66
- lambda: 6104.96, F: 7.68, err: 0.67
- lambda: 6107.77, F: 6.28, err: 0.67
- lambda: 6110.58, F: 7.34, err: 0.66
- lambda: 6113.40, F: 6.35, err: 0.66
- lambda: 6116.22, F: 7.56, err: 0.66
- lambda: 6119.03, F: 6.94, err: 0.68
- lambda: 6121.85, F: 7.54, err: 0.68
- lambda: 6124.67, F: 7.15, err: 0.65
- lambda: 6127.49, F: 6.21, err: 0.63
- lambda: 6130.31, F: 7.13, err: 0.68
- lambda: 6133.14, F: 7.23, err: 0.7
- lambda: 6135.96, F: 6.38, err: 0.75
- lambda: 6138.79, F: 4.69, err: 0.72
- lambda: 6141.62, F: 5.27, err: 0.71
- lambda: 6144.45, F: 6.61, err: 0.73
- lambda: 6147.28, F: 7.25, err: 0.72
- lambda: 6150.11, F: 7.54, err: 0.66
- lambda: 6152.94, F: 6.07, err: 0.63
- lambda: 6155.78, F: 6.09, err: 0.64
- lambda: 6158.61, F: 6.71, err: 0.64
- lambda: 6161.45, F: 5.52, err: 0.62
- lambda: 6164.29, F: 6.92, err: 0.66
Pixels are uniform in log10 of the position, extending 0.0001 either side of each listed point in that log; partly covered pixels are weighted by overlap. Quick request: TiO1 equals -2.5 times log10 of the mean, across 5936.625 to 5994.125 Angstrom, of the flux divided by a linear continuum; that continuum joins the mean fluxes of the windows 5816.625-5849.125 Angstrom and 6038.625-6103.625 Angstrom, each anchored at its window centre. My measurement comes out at 0.07 mag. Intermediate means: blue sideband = 8.15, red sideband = 7.34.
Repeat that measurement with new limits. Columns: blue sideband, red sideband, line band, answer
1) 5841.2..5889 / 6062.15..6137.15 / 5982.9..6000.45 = 0.14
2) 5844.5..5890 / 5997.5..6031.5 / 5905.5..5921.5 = 0.16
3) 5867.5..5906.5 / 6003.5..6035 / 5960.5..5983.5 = 0.05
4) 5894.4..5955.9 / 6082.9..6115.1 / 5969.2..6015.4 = 0.01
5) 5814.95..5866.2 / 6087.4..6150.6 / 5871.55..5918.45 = -0.11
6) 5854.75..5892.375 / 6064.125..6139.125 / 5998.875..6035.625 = 0.09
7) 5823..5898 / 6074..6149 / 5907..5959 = 0.12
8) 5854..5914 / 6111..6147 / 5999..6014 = 0.10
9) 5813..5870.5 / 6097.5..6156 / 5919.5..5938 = 0.04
